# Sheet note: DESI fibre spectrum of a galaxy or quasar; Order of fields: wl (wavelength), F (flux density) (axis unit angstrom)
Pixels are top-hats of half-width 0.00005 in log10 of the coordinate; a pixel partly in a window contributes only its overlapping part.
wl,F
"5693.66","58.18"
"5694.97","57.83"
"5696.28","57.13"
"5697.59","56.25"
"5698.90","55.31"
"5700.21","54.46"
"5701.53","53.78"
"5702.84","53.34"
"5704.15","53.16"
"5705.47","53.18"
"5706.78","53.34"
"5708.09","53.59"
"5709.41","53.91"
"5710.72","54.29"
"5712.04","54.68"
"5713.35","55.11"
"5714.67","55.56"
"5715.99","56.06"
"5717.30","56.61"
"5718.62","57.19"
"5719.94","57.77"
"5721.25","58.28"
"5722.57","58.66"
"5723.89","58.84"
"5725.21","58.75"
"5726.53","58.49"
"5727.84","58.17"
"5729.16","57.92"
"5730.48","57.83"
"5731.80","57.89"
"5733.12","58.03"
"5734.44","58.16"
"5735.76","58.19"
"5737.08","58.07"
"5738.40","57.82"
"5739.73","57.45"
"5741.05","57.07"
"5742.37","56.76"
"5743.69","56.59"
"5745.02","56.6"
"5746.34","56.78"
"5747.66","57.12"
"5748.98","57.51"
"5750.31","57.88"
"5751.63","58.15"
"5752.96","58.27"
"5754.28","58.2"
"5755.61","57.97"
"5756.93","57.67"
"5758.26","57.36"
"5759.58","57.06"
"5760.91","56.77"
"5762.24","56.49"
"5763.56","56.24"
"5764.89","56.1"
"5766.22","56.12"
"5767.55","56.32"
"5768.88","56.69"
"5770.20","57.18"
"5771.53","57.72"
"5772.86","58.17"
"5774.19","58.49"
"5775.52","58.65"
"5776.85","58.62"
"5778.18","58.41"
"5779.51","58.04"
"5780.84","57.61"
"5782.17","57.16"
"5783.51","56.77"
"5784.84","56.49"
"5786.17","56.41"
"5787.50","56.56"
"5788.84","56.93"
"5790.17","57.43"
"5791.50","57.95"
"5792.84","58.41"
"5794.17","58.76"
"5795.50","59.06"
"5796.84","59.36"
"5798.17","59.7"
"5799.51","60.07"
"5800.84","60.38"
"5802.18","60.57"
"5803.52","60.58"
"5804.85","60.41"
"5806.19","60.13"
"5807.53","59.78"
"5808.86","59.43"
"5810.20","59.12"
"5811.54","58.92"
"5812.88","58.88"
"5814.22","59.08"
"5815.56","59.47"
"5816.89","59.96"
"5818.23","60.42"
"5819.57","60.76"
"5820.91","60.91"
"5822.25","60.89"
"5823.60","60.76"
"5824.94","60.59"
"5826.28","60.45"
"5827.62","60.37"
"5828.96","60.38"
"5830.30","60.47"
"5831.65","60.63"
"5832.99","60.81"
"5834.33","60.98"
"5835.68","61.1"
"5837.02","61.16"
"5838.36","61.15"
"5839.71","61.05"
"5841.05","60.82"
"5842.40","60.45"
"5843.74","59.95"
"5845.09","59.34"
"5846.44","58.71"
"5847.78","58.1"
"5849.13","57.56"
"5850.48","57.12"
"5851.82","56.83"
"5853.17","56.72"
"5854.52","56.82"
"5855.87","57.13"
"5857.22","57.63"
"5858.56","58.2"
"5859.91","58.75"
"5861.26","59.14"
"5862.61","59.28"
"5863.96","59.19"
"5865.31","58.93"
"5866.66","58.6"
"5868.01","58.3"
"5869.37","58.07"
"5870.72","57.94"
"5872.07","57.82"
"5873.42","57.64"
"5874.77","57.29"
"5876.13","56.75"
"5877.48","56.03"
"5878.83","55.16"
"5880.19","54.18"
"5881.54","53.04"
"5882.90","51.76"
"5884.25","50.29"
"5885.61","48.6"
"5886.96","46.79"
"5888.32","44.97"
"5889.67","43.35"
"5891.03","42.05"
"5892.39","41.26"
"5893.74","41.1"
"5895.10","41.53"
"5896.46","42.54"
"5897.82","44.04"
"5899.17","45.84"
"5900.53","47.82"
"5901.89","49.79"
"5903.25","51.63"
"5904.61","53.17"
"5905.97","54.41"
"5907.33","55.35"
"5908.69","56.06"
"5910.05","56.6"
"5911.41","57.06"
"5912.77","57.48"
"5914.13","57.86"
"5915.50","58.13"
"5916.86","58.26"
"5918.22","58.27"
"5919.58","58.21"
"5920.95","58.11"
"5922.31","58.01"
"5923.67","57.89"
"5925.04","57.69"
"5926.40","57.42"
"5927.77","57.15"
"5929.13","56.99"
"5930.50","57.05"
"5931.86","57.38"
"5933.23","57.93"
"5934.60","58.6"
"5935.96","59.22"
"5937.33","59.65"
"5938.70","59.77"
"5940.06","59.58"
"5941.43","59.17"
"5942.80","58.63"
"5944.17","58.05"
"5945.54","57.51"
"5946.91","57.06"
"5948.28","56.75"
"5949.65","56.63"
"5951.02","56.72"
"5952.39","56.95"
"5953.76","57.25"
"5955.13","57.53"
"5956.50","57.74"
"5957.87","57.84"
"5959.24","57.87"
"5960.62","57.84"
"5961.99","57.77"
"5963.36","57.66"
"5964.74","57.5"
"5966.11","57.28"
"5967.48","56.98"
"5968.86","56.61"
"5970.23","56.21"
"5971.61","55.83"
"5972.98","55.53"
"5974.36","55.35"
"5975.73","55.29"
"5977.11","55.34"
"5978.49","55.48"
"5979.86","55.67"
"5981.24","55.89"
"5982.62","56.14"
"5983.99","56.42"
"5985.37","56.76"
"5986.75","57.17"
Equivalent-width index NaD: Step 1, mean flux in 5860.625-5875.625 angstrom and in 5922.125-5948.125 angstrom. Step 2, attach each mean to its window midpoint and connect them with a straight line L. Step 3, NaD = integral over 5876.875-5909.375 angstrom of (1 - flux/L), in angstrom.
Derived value 5.3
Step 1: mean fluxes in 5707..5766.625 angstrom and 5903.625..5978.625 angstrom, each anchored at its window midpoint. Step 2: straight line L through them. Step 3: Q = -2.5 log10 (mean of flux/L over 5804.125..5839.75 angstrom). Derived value -0.06 mag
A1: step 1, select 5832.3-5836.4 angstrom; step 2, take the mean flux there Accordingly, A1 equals 61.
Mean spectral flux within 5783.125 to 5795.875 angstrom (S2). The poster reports 57.5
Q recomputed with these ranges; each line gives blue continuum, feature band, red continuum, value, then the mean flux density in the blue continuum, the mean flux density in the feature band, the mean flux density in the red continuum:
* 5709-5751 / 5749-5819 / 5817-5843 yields 0.02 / 57.2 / 58.2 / 60.7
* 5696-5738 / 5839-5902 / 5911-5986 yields 0.06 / 56.3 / 53.9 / 57.4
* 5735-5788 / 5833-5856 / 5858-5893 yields -0.08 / 57.3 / 59.2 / 54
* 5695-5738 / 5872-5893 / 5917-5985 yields 0.12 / 56.4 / 50.9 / 57.3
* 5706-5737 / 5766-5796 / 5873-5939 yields -0.04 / 56.9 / 57.6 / 53.4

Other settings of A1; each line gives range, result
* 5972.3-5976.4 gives 55.4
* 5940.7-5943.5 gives 58.8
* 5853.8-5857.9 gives 57.2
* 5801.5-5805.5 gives 60.5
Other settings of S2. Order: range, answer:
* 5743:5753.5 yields 57.3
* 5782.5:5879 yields 59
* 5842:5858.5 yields 58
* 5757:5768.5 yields 56.6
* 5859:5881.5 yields 57.6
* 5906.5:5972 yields 57.6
